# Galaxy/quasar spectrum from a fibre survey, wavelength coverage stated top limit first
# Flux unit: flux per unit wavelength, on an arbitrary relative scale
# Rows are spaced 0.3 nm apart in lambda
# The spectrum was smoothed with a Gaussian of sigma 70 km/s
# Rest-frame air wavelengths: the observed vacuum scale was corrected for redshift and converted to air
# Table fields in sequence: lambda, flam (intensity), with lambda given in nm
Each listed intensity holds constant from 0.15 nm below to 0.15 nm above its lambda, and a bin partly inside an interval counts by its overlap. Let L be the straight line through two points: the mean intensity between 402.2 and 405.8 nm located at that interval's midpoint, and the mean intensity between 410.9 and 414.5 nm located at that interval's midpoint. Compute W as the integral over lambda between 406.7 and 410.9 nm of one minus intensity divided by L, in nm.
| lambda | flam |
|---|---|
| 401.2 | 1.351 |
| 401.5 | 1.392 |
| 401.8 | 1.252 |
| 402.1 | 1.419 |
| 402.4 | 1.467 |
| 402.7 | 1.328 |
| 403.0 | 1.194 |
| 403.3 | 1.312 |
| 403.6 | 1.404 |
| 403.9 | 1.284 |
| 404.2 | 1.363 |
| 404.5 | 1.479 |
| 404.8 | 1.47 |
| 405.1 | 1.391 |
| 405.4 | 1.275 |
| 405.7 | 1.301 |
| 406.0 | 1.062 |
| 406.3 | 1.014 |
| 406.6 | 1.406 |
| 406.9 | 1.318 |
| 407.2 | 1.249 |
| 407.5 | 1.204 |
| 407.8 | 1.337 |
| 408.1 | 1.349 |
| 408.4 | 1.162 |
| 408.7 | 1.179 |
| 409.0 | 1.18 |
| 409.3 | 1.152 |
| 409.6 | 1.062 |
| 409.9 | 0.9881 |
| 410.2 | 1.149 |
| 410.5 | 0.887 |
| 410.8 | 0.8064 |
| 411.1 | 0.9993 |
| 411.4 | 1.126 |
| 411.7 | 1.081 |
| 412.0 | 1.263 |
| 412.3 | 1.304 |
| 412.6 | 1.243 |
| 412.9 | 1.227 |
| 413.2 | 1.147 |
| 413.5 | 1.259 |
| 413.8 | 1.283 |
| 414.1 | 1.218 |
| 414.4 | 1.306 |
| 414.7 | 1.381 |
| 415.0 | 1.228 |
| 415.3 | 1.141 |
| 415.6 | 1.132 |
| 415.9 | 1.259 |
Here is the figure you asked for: 0.40 nm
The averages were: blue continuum 1.36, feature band 1.15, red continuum 1.2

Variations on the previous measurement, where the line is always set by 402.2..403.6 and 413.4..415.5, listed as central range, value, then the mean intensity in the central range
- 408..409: 0.06 nm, 1.22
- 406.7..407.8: 0.03 nm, 1.27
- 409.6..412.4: 0.48 nm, 1.06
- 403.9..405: -0.07 nm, 1.41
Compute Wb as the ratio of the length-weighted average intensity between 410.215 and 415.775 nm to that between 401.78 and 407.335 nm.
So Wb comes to 0.89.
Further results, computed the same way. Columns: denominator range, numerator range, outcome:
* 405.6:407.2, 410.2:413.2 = 0.91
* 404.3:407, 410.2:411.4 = 0.74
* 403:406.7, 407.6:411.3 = 0.85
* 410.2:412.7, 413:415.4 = 1.14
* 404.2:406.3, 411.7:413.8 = 0.94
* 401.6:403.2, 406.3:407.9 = 0.96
